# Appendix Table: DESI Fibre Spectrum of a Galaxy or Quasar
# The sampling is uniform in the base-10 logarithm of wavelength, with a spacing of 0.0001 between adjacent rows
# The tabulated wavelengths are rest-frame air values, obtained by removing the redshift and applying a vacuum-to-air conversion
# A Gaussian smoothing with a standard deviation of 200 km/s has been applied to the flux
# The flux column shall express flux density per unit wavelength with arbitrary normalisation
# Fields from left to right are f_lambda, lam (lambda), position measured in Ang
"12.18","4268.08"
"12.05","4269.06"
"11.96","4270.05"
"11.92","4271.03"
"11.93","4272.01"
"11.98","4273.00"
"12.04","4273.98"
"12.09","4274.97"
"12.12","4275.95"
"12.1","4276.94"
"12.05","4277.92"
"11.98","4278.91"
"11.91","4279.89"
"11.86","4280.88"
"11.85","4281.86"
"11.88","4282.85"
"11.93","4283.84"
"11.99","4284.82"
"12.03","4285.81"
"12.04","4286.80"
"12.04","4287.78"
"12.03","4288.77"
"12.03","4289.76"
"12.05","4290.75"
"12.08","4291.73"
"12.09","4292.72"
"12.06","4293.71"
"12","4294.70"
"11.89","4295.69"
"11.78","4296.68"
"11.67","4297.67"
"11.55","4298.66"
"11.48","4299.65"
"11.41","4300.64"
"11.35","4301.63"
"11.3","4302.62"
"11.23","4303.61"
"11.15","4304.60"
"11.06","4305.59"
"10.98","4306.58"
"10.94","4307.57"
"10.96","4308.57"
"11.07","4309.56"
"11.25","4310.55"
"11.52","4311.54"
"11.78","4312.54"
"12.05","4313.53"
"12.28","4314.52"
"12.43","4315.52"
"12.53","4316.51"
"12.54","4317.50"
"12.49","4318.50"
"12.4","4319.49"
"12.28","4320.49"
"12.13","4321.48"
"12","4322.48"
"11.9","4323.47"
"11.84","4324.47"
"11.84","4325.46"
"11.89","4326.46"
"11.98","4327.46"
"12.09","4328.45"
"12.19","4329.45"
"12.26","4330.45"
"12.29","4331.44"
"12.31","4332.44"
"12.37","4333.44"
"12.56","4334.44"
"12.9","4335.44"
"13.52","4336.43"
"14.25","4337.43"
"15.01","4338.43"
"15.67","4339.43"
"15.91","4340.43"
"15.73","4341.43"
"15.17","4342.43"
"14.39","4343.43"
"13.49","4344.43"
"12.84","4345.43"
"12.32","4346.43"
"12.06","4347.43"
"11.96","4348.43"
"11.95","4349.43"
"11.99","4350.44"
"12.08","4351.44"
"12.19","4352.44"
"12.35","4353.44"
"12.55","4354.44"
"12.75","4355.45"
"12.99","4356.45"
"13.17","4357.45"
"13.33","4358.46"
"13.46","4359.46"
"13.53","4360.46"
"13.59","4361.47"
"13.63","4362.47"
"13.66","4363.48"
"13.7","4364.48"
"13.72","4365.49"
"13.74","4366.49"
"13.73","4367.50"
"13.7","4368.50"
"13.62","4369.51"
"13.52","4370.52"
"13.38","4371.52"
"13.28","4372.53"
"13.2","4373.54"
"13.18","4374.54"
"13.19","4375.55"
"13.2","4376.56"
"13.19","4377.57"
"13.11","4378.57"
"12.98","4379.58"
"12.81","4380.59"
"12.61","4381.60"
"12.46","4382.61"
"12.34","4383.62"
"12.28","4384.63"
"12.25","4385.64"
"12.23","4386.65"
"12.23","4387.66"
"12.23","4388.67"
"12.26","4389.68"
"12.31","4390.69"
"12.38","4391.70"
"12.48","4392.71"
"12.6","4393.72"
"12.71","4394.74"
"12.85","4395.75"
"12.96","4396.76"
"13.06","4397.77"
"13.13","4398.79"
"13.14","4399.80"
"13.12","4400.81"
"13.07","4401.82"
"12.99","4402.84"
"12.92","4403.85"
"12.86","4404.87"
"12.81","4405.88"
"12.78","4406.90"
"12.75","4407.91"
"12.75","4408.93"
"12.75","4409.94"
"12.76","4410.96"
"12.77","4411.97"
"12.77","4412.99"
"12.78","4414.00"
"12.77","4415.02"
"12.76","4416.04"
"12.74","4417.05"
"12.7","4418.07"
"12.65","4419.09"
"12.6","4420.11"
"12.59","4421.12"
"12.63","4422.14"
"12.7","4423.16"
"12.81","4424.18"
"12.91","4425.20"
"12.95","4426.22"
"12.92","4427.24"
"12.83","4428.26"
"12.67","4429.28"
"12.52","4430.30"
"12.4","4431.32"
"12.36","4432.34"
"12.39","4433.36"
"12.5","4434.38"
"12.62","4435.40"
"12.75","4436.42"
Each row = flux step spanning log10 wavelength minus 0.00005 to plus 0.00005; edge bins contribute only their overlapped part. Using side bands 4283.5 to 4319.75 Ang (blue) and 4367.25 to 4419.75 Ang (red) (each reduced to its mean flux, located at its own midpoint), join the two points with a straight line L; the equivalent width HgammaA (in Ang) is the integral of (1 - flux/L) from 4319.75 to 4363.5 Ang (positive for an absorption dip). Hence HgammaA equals -2.6 Ang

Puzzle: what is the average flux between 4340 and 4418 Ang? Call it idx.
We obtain 13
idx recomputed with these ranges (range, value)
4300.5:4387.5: 12.7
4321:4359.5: 12.9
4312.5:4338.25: 12.4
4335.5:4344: 14.8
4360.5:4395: 13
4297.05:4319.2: 11.6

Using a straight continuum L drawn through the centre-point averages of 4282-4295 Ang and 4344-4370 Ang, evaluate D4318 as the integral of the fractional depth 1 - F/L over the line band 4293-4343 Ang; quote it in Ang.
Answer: 0.6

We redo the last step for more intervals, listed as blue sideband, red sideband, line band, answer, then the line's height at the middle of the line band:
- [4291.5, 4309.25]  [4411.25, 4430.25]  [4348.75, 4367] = -1.39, 12.1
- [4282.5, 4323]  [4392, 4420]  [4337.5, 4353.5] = -1.67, 12.2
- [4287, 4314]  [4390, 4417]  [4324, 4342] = -1.77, 12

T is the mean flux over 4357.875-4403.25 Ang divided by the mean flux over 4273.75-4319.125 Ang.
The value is 1.10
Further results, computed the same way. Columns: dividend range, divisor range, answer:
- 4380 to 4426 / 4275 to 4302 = 1.07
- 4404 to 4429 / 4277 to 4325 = 1.08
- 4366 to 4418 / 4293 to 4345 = 1.04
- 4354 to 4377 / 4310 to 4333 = 1.11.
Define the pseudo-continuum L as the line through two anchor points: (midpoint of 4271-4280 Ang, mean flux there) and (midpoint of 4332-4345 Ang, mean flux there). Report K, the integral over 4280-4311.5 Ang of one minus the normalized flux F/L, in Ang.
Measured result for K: 2.6 Ang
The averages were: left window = 12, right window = 14.1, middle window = 11.6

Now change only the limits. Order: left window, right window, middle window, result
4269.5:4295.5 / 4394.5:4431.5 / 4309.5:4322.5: 0.1 Ang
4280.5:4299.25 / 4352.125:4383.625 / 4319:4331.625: 0.4 Ang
